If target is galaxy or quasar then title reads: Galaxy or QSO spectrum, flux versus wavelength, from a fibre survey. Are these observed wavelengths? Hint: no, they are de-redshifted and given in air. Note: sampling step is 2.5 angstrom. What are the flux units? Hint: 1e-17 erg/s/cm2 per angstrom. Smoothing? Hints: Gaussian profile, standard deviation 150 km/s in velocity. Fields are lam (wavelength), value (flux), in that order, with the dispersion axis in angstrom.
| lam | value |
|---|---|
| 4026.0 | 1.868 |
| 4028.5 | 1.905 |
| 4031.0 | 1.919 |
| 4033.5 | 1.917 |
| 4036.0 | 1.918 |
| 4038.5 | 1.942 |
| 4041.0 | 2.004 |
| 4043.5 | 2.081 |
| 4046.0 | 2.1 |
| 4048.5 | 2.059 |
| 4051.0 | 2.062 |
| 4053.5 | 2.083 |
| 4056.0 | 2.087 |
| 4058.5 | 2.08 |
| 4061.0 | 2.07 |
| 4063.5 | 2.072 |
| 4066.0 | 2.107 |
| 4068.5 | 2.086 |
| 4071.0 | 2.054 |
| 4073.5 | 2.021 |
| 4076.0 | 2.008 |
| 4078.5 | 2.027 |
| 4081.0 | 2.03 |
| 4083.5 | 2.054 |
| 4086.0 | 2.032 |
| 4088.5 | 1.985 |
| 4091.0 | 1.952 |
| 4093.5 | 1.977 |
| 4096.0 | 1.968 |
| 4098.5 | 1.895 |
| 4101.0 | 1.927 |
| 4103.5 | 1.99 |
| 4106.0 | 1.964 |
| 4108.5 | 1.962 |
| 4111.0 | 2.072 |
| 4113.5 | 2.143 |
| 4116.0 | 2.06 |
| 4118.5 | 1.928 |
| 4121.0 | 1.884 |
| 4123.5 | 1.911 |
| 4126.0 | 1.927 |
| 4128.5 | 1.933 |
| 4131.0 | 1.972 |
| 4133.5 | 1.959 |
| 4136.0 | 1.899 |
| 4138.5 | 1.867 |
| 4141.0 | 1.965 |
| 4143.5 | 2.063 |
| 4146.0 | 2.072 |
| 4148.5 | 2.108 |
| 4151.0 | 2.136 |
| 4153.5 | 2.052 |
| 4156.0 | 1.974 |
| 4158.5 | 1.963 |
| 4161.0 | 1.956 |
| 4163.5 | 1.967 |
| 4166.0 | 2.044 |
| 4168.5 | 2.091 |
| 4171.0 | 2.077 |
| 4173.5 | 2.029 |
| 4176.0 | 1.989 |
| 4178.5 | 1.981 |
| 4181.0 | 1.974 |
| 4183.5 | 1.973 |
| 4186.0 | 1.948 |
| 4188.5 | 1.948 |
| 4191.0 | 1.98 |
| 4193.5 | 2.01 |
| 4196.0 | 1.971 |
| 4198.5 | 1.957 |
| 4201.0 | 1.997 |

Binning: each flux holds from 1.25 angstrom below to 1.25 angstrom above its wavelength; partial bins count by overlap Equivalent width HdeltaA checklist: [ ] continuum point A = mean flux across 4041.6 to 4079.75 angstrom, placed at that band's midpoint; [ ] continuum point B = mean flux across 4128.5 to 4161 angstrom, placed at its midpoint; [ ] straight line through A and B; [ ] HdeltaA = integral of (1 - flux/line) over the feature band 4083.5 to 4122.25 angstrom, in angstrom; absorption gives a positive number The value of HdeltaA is 0.9 angstrom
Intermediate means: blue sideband 2.07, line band 1.98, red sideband 2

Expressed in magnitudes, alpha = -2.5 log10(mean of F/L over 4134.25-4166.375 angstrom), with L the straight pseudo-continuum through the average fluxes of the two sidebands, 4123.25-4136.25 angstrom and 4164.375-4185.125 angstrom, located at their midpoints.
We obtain -0.02 mag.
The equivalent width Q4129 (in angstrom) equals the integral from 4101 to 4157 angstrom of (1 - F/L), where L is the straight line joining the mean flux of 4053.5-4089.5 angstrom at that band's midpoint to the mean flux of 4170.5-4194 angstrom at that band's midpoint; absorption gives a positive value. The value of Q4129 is 0.8 angstrom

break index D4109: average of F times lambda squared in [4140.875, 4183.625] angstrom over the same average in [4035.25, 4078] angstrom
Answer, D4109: 1.04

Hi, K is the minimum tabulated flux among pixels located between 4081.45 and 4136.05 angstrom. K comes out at 1.884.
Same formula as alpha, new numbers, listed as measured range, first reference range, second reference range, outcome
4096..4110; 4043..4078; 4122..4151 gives 0.04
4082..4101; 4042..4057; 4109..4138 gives 0.02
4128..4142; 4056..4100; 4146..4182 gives 0.05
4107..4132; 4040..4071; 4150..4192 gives 0.03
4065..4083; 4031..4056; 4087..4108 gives -0.03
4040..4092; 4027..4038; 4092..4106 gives -0.06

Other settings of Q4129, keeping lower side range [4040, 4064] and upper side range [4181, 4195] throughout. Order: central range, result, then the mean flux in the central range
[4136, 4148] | 0.09 angstrom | 1.99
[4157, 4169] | -0.05 angstrom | 2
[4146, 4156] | -0.41 angstrom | 2.08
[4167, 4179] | -0.33 angstrom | 2.04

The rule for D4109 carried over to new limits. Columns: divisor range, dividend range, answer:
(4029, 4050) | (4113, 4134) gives 1.03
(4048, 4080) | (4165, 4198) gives 1.03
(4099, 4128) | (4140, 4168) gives 1.05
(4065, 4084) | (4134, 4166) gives 1.01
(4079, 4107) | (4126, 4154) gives 1.03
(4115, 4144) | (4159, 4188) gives 1.05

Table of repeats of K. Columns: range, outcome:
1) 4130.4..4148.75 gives 1.867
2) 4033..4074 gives 1.917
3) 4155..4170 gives 1.956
